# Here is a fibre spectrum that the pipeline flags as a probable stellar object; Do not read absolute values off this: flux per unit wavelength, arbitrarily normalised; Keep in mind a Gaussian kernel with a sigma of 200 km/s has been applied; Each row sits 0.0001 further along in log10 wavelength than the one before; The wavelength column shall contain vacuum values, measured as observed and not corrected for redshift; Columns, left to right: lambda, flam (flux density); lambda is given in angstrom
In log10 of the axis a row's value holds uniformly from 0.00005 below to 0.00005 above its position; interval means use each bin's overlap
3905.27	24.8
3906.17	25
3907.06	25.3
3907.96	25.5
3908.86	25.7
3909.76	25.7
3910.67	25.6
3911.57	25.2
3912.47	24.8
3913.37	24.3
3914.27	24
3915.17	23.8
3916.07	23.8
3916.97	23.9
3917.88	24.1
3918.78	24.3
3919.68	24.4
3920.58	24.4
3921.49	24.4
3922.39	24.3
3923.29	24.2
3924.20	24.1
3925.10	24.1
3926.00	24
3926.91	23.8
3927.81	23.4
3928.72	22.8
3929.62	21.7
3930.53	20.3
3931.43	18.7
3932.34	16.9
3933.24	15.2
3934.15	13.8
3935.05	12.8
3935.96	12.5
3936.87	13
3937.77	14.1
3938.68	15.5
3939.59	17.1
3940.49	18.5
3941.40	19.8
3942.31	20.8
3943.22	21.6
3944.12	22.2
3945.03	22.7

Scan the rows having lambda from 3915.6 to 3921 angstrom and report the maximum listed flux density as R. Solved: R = 24.4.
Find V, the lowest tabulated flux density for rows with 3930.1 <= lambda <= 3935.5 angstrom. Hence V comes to 12.8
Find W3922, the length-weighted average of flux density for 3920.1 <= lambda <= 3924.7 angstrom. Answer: 24.3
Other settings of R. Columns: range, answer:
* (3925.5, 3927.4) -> 24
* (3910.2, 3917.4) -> 25.6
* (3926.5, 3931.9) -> 23.8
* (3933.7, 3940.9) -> 18.5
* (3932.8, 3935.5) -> 15.2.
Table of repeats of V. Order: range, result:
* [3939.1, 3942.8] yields 17.1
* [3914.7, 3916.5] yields 23.8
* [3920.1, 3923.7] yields 24.2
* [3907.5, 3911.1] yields 25.5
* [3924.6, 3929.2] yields 22.8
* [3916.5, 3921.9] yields 23.9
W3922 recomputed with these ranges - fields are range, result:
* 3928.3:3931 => 21.6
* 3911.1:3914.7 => 24.6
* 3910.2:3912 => 25.3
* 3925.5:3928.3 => 23.7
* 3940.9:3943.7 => 20.7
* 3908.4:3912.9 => 25.4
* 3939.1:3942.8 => 19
